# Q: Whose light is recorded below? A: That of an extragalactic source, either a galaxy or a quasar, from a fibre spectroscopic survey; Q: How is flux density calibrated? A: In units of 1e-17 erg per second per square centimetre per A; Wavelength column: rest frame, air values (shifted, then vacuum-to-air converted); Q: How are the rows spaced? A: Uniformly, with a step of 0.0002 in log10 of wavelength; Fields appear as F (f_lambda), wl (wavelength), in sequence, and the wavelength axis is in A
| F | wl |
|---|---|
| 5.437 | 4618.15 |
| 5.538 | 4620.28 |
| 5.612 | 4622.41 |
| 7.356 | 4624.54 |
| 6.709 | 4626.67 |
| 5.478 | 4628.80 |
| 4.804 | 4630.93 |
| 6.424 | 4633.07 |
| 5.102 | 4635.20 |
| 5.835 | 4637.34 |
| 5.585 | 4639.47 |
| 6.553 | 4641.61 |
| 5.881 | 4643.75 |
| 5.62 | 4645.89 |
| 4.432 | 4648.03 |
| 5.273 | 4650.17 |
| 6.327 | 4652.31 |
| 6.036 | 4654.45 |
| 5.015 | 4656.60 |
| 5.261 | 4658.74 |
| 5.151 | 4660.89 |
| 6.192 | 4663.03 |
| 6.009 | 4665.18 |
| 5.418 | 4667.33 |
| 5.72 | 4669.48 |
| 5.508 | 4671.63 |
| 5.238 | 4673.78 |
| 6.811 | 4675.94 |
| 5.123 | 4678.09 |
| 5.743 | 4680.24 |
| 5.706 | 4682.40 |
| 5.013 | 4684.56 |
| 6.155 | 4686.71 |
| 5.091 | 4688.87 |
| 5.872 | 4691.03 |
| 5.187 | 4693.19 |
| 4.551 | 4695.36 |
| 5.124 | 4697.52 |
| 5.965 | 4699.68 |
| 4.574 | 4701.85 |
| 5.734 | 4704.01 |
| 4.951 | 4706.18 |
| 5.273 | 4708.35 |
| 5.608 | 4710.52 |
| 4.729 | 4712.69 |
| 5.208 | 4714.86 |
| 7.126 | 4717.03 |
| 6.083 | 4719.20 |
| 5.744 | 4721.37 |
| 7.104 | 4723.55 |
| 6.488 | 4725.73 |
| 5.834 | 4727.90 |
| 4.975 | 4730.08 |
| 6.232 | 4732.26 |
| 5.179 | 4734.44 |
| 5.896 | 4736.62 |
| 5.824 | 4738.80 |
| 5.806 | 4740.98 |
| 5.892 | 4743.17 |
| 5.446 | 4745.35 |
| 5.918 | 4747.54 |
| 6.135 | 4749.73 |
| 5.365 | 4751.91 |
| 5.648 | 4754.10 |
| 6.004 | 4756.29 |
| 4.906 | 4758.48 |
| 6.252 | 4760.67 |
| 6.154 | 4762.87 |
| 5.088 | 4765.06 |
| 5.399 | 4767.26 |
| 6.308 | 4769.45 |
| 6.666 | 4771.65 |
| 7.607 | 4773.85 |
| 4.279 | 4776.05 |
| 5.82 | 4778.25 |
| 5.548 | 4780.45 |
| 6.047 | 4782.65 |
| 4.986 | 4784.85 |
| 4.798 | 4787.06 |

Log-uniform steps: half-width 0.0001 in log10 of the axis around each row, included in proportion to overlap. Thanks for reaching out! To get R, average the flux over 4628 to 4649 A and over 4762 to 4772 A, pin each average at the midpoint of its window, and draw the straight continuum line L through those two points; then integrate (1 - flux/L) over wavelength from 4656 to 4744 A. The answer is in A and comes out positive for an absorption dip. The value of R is 1.5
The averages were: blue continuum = 5.58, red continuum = 5.86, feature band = 5.62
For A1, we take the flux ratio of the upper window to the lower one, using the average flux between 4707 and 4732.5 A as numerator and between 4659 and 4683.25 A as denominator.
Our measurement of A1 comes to 1.03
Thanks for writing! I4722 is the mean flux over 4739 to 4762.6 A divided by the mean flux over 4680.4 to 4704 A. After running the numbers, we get 1.07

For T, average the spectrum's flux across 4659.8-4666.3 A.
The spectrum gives 5.78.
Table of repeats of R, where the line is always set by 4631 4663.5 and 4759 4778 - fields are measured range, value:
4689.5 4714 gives 2.2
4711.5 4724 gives -0.3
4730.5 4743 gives 0.2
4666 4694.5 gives 0.6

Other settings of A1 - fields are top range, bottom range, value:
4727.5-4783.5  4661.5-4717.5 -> 1.05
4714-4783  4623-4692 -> 1.03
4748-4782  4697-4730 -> 1.02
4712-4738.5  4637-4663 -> 1.05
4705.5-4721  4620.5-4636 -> 0.95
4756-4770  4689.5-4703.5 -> 1.09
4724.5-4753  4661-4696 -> 1.03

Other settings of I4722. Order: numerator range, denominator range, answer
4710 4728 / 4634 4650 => 1.08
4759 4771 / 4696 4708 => 1.11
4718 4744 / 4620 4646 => 1.00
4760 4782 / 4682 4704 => 1.11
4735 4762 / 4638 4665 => 1.02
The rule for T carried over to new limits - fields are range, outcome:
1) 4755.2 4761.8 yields 5.72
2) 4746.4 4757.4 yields 5.81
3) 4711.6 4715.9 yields 4.97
